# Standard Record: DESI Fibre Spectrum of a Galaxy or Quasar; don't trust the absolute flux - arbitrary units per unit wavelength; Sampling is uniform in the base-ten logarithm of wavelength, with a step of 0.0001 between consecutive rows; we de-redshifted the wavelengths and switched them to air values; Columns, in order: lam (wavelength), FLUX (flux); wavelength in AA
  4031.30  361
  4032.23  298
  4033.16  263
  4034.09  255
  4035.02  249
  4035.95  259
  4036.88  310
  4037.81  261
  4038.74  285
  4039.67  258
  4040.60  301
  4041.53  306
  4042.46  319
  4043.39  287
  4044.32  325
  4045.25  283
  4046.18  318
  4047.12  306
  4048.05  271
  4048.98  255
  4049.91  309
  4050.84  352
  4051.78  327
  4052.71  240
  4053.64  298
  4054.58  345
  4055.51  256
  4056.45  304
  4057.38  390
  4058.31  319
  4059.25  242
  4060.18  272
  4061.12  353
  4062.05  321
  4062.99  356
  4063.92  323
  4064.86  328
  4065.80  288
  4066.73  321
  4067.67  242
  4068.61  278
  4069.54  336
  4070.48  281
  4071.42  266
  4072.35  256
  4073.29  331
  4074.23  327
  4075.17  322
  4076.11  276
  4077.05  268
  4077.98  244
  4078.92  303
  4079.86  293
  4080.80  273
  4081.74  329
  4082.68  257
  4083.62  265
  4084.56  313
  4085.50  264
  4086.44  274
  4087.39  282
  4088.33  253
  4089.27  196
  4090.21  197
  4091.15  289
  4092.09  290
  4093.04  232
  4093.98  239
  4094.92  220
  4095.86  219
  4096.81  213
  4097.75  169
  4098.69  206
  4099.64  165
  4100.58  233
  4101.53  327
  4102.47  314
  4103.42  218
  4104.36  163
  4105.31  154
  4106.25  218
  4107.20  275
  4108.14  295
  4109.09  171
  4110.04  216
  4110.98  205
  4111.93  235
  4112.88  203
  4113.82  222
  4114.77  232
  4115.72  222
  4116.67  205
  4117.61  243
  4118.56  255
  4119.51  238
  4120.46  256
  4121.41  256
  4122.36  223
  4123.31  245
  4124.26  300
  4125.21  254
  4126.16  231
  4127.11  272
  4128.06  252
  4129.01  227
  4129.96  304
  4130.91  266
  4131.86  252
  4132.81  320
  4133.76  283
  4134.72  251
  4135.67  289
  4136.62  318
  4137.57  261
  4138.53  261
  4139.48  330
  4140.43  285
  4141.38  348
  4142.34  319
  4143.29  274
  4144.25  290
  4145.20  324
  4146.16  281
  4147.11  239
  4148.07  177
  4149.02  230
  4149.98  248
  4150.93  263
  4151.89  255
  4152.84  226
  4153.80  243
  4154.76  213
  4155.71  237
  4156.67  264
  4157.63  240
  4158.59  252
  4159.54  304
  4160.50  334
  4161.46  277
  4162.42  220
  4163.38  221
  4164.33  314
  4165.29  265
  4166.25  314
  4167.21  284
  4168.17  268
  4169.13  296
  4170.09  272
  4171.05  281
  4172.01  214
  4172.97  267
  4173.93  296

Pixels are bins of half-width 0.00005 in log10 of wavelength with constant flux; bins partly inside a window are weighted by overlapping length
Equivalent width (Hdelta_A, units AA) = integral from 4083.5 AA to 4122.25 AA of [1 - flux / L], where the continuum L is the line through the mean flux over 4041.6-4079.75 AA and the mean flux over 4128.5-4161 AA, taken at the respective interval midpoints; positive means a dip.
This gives 6.9 AA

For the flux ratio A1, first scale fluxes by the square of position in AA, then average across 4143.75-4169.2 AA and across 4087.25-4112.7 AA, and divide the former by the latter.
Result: 1.18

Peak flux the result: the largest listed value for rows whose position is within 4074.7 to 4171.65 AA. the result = 348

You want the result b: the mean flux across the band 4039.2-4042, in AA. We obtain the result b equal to 289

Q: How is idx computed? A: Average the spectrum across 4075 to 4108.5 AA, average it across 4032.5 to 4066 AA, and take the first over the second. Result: 0.84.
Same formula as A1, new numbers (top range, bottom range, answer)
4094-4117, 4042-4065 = 0.74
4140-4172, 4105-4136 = 1.11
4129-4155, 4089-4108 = 1.22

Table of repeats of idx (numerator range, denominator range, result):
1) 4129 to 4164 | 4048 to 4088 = 0.91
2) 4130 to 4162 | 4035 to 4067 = 0.90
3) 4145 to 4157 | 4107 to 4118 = 1.08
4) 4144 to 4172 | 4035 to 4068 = 0.87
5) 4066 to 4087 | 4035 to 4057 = 0.98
